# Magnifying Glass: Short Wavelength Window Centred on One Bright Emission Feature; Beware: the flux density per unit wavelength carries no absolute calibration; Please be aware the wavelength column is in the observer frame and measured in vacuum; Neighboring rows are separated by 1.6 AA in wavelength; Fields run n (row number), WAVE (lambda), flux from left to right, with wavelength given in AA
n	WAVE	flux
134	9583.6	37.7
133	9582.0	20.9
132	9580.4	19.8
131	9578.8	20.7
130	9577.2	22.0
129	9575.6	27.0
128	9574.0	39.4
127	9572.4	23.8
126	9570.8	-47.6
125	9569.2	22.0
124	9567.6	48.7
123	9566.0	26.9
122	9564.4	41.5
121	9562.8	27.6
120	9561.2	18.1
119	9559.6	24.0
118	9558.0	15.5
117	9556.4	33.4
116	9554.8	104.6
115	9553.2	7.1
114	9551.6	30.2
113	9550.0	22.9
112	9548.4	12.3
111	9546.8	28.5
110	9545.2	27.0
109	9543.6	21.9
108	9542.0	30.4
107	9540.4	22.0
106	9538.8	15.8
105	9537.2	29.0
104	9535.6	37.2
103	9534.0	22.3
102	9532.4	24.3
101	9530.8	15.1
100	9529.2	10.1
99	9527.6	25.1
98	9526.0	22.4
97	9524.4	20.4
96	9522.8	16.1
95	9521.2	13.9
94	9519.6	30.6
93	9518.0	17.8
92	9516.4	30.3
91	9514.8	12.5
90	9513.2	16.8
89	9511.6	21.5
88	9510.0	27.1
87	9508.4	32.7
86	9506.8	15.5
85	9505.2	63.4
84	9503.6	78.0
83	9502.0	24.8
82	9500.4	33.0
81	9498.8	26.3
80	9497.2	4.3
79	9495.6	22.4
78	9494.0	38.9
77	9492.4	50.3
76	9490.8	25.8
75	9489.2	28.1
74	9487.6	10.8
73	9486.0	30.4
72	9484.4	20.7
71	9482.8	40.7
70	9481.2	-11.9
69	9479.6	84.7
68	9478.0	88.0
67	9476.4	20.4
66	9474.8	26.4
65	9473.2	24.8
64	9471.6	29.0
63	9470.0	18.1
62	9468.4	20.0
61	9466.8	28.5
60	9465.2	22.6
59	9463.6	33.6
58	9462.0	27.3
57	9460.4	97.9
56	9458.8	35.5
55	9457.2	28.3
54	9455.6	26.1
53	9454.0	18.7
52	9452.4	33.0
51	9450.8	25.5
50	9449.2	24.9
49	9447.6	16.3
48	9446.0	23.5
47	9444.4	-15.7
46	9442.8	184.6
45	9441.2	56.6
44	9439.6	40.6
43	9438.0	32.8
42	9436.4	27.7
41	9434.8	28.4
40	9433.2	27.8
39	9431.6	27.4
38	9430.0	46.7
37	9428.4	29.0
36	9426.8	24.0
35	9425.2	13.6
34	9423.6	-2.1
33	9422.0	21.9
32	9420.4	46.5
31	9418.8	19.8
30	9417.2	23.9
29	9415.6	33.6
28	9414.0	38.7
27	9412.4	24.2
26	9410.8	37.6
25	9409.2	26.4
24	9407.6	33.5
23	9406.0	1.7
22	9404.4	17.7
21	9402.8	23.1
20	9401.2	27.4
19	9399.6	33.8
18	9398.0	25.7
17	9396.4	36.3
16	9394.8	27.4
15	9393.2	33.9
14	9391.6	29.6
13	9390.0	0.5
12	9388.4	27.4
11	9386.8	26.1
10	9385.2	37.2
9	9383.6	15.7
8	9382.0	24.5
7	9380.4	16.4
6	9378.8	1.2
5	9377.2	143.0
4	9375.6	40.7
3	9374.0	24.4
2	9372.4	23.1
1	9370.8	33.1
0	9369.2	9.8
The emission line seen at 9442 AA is [O III] 5007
